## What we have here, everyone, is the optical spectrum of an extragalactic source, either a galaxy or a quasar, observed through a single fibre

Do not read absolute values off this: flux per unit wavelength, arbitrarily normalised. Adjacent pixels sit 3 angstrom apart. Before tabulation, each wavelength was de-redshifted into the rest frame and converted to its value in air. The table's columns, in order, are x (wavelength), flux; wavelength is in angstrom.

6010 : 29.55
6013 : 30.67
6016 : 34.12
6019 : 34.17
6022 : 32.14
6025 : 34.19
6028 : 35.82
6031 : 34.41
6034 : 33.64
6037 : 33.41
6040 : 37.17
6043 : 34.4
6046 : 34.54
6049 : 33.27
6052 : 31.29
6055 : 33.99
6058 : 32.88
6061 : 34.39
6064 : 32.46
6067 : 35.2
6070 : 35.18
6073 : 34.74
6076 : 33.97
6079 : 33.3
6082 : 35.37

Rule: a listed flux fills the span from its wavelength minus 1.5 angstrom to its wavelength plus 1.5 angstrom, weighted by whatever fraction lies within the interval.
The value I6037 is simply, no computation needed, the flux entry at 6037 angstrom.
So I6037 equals 33.41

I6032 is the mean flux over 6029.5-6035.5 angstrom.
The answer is 34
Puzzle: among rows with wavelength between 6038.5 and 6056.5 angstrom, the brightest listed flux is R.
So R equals 37.17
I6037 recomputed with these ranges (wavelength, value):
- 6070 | 35.18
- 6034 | 33.64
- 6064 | 32.46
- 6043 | 34.4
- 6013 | 30.67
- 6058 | 32.88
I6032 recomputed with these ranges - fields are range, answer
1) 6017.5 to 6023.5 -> 33.2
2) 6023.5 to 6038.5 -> 34.3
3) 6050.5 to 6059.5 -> 32.7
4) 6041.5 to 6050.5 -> 34.1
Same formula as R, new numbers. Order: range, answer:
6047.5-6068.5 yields 35.2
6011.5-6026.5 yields 34.19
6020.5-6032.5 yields 35.82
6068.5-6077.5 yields 35.18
